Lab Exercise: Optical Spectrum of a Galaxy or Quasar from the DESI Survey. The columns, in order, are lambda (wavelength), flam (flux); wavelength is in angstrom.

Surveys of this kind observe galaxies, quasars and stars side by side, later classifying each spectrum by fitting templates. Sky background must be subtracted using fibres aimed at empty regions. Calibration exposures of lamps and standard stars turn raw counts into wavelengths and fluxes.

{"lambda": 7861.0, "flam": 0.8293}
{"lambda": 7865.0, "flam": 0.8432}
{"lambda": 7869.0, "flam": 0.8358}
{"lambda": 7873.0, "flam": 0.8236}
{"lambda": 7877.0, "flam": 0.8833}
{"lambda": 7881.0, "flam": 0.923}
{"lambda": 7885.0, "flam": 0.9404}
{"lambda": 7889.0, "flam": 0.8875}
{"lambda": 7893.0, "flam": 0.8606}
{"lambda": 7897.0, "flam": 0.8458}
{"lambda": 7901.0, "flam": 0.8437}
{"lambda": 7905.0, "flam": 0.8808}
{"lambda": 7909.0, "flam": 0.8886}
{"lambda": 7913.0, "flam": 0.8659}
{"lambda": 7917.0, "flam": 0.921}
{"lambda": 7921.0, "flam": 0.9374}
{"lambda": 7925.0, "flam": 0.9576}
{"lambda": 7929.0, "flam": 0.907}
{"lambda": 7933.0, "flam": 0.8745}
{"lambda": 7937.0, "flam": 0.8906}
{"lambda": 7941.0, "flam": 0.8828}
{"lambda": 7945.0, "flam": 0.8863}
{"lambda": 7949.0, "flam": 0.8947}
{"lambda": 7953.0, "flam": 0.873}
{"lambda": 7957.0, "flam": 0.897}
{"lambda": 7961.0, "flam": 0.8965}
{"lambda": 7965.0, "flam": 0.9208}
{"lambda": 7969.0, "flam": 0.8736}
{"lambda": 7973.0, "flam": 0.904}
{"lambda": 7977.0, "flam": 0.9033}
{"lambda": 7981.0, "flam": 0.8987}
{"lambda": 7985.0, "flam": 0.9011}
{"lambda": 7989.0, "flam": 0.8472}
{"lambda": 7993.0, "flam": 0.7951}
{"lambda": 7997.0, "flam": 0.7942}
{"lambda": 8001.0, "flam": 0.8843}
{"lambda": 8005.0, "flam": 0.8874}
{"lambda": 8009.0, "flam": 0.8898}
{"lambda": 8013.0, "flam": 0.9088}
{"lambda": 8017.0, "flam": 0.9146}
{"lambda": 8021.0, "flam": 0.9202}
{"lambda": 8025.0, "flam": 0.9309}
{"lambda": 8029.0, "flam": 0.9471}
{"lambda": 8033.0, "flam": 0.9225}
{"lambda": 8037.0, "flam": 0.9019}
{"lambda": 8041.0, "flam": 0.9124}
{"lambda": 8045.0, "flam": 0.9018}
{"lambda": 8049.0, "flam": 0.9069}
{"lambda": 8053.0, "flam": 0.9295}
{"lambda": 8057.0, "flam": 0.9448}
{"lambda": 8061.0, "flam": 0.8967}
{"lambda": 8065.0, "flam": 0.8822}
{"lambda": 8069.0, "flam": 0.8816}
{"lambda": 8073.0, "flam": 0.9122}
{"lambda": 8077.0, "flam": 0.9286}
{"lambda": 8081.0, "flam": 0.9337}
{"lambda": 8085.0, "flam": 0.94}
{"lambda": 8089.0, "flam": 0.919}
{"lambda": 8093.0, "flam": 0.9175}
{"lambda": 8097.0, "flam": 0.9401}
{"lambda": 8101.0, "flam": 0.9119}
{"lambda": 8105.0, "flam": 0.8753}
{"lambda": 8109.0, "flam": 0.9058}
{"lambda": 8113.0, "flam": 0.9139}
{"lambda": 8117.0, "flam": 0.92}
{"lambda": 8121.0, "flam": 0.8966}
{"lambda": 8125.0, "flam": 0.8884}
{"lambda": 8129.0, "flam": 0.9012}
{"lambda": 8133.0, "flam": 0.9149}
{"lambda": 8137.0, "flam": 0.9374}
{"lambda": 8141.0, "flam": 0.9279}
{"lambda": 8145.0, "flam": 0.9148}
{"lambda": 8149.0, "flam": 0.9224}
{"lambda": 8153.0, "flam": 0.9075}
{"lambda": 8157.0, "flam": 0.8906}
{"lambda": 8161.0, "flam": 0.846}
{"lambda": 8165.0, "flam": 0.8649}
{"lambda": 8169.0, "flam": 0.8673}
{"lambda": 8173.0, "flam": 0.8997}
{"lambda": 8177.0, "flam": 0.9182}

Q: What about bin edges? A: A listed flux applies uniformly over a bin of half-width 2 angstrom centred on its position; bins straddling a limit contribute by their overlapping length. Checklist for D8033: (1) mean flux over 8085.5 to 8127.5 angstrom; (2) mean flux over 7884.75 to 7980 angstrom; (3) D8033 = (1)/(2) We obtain 1.02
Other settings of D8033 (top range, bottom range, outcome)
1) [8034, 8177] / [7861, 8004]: 1.03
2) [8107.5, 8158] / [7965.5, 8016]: 1.04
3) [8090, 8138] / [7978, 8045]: 1.02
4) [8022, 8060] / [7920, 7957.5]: 1.02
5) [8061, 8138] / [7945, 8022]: 1.03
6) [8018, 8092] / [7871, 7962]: 1.03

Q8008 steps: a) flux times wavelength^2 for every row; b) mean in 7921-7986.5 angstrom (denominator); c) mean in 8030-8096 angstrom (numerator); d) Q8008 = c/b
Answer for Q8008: 1.05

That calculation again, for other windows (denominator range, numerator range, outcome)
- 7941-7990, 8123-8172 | 1.05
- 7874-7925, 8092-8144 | 1.08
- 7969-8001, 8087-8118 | 1.09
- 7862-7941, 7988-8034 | 1.03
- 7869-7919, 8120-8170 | 1.09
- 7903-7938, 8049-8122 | 1.05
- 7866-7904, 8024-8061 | 1.10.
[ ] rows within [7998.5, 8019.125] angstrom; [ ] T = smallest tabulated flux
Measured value 0.8843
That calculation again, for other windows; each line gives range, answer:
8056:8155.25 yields 0.8753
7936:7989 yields 0.8472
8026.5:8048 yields 0.9018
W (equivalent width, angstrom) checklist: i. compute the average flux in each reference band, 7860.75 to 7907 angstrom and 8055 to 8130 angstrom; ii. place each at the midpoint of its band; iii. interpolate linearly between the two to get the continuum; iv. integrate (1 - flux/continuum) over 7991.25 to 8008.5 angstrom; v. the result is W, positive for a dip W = 0.9 angstrom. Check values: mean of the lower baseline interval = 0.868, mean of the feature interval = 0.845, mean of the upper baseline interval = 0.911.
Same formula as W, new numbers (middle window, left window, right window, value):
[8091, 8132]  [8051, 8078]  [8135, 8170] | -0.2 angstrom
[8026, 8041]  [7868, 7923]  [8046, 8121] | -0.3 angstrom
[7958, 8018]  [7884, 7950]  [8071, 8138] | 1.3 angstrom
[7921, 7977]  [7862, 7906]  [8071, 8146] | -1.0 angstrom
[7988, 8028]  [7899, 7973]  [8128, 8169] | 0.8 angstrom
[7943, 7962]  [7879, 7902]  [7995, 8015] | -0.2 angstrom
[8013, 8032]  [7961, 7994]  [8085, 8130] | -0.7 angstrom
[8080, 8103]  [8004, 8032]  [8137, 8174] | -0.6 angstrom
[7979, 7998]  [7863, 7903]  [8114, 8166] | 0.7 angstrom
